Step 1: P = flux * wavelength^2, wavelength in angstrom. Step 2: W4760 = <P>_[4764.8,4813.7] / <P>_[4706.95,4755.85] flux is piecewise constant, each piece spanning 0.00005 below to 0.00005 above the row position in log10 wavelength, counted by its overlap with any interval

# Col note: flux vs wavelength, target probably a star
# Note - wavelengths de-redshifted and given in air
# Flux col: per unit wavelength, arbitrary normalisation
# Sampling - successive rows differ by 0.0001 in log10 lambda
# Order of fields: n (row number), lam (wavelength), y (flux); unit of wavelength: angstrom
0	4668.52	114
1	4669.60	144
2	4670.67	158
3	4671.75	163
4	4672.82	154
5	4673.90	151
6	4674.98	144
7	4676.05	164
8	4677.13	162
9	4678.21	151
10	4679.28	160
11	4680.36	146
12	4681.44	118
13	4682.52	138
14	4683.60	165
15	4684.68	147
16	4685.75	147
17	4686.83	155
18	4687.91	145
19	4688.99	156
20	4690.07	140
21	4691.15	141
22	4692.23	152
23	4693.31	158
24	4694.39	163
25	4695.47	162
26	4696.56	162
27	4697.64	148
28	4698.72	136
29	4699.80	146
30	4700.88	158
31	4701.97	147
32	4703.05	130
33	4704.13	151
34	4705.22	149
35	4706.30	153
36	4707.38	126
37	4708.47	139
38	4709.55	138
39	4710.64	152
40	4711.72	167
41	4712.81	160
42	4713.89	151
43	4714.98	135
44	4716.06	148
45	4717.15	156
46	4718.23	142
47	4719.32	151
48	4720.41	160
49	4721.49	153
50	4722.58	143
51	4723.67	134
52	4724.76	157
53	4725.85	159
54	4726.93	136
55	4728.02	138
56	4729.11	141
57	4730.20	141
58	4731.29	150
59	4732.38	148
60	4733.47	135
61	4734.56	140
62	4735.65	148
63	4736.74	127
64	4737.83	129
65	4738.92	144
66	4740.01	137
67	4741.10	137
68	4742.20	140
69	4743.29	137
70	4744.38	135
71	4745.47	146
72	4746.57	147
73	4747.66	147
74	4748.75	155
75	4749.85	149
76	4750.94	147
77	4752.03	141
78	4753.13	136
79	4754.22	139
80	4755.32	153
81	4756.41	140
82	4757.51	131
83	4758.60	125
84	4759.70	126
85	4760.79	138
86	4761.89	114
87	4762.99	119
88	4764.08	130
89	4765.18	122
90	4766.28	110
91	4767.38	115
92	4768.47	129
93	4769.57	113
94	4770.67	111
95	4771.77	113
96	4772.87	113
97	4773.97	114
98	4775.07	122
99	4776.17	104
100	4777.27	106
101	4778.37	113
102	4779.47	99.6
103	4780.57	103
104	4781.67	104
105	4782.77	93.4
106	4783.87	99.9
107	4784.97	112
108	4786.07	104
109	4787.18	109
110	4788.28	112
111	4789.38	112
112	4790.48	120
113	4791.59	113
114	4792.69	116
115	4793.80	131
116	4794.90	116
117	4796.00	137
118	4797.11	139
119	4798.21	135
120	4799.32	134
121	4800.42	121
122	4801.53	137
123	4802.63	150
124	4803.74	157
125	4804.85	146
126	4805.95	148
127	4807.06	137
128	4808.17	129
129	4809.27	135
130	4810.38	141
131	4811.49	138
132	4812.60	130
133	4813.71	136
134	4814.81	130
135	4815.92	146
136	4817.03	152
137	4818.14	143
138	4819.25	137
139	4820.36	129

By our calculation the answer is 0.86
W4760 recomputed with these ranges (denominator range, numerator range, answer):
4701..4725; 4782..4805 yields 0.86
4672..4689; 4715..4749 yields 0.98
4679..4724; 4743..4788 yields 0.85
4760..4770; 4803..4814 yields 1.17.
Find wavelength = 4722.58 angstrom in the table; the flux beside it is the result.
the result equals 143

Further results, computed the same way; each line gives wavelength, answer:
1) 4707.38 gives 126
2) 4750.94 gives 147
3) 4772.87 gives 113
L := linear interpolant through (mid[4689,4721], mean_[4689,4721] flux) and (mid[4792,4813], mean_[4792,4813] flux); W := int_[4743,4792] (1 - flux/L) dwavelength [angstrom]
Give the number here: 6.27 angstrom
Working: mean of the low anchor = 149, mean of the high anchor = 136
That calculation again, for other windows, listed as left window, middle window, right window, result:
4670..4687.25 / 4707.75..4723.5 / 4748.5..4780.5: -1.0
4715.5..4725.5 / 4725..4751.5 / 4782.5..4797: -0.4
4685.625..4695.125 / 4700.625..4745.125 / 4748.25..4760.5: 0.4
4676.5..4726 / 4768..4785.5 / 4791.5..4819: 3.8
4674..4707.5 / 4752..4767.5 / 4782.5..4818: 0.8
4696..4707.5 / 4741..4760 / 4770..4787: -3.0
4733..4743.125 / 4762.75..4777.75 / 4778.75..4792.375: 0.1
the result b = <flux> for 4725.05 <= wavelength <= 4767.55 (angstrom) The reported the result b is 138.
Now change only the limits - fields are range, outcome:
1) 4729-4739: 140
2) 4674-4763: 145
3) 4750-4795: 119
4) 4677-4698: 151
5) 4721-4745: 141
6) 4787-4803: 126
